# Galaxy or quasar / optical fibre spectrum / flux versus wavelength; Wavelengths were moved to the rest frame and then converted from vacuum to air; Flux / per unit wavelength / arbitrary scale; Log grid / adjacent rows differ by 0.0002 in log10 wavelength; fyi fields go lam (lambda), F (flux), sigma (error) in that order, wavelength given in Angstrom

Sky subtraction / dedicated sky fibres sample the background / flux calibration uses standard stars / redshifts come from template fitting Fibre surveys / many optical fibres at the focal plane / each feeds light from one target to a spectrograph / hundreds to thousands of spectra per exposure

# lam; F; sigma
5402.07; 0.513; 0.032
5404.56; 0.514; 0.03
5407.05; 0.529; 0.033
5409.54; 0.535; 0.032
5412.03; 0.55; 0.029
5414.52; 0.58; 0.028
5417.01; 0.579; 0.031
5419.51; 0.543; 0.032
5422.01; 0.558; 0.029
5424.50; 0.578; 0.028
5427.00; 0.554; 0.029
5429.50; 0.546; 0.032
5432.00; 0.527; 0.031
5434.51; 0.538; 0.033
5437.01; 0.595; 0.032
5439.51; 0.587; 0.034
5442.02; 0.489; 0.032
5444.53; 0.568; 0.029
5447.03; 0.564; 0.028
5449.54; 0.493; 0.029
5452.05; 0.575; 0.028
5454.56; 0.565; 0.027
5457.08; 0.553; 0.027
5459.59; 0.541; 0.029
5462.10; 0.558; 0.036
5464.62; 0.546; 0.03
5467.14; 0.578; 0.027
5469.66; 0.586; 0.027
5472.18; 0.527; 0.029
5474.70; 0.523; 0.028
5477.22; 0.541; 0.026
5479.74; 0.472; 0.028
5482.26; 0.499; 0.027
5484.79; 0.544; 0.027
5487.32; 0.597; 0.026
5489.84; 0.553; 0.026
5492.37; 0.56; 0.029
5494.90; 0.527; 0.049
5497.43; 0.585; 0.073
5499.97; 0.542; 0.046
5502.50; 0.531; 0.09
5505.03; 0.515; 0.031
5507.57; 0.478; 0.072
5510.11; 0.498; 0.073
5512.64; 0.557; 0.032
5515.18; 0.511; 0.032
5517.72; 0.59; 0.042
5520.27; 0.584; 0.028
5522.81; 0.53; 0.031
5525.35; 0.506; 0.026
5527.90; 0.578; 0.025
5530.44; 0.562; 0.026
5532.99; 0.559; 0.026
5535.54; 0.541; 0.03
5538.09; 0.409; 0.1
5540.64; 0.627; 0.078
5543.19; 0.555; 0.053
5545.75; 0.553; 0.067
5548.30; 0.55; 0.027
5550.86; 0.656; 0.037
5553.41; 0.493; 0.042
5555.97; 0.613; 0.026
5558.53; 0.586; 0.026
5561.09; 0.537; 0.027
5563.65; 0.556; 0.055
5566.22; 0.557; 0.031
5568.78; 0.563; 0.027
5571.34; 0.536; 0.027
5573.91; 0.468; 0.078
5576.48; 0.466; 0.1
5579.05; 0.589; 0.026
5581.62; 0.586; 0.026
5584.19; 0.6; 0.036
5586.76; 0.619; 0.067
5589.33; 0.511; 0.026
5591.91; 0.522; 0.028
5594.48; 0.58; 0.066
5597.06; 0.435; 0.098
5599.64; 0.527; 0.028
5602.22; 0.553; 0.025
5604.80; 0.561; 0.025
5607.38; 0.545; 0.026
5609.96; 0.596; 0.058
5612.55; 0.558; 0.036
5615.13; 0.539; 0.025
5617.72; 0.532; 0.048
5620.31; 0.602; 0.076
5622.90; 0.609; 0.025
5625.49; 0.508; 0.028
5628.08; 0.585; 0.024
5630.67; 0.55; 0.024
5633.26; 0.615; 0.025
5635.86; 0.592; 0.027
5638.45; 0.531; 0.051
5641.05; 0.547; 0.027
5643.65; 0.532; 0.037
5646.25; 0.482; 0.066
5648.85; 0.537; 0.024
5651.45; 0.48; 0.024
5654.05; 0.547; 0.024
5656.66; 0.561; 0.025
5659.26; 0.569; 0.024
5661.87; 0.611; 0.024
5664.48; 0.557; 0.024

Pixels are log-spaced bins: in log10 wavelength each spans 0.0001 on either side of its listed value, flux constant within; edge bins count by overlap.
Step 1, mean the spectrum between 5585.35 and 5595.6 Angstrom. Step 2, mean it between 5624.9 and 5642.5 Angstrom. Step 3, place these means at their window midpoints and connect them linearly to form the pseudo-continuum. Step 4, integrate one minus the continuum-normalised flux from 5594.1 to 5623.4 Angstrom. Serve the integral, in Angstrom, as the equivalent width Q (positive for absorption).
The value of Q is 0.5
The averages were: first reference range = 0.558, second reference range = 0.563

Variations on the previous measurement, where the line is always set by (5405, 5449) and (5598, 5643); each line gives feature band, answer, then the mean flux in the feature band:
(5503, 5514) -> 0.84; 0.514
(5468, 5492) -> 0.66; 0.54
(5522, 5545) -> 0.64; 0.541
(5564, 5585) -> 0.51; 0.545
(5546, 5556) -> -0.24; 0.571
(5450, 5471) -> -0.23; 0.56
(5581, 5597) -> 0.01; 0.559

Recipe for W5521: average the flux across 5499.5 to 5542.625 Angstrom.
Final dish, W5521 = 0.537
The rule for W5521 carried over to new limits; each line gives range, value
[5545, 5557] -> 0.573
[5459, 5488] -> 0.542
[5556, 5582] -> 0.546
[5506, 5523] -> 0.535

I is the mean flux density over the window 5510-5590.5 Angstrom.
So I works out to 0.552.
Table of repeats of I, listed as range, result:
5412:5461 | 0.554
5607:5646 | 0.561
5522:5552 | 0.552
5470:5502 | 0.54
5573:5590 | 0.552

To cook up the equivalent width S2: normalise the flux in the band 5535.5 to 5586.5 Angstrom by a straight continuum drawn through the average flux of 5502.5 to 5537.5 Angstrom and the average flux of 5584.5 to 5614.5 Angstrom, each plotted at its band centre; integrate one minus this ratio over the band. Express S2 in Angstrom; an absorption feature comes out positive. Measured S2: -1.1 Angstrom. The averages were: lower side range 0.536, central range 0.554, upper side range 0.548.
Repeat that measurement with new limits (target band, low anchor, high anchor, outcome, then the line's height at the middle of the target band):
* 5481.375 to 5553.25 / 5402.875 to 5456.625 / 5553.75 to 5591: 0.9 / 0.553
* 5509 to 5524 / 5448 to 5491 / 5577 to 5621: 0.1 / 0.548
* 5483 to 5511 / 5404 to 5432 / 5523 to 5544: 0.3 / 0.545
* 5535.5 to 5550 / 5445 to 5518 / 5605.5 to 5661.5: 0.1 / 0.547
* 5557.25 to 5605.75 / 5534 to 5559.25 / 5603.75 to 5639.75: 1.5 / 0.562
